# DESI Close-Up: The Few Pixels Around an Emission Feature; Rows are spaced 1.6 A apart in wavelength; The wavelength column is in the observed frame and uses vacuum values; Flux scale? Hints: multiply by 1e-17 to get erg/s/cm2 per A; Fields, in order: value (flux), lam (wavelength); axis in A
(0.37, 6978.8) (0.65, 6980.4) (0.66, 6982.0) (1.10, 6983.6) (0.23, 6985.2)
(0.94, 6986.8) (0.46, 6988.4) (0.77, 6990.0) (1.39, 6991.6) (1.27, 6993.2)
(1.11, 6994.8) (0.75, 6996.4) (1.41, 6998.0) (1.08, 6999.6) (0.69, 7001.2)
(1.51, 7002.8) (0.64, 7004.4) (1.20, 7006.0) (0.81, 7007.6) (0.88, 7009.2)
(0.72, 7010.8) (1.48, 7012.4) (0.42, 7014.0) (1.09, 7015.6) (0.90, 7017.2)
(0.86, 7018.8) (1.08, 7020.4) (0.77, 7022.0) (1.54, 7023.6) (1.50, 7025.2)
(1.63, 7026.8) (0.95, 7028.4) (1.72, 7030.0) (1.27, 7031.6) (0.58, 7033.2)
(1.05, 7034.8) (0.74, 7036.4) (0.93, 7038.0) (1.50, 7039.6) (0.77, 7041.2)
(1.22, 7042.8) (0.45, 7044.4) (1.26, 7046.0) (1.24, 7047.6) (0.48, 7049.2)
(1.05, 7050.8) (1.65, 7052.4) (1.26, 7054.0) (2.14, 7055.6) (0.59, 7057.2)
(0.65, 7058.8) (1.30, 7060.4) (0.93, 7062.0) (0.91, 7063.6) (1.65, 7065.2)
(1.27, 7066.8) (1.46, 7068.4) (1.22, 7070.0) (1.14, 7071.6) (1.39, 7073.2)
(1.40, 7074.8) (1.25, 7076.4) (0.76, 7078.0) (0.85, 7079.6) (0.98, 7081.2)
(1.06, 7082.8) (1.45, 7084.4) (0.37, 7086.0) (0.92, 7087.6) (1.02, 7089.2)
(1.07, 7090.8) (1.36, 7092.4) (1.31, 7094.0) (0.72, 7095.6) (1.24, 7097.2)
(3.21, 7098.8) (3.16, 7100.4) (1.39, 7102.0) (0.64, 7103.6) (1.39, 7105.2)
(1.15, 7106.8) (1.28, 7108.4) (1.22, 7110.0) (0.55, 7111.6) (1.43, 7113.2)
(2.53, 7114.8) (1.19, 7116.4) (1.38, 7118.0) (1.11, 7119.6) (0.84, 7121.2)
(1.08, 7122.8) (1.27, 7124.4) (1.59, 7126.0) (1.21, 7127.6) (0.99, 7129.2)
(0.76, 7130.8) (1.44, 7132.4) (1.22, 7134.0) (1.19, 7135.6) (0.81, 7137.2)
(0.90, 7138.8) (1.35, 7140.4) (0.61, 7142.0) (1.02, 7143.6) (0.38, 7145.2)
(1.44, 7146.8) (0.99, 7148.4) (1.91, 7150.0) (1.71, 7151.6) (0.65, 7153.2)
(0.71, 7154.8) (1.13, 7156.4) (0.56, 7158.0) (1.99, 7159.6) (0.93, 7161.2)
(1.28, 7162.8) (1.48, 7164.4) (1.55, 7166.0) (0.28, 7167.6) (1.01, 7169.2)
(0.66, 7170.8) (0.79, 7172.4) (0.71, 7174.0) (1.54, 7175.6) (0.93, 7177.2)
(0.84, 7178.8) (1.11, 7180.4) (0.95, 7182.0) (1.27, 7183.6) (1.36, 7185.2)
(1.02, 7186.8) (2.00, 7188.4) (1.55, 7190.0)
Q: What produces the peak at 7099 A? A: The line [S II]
